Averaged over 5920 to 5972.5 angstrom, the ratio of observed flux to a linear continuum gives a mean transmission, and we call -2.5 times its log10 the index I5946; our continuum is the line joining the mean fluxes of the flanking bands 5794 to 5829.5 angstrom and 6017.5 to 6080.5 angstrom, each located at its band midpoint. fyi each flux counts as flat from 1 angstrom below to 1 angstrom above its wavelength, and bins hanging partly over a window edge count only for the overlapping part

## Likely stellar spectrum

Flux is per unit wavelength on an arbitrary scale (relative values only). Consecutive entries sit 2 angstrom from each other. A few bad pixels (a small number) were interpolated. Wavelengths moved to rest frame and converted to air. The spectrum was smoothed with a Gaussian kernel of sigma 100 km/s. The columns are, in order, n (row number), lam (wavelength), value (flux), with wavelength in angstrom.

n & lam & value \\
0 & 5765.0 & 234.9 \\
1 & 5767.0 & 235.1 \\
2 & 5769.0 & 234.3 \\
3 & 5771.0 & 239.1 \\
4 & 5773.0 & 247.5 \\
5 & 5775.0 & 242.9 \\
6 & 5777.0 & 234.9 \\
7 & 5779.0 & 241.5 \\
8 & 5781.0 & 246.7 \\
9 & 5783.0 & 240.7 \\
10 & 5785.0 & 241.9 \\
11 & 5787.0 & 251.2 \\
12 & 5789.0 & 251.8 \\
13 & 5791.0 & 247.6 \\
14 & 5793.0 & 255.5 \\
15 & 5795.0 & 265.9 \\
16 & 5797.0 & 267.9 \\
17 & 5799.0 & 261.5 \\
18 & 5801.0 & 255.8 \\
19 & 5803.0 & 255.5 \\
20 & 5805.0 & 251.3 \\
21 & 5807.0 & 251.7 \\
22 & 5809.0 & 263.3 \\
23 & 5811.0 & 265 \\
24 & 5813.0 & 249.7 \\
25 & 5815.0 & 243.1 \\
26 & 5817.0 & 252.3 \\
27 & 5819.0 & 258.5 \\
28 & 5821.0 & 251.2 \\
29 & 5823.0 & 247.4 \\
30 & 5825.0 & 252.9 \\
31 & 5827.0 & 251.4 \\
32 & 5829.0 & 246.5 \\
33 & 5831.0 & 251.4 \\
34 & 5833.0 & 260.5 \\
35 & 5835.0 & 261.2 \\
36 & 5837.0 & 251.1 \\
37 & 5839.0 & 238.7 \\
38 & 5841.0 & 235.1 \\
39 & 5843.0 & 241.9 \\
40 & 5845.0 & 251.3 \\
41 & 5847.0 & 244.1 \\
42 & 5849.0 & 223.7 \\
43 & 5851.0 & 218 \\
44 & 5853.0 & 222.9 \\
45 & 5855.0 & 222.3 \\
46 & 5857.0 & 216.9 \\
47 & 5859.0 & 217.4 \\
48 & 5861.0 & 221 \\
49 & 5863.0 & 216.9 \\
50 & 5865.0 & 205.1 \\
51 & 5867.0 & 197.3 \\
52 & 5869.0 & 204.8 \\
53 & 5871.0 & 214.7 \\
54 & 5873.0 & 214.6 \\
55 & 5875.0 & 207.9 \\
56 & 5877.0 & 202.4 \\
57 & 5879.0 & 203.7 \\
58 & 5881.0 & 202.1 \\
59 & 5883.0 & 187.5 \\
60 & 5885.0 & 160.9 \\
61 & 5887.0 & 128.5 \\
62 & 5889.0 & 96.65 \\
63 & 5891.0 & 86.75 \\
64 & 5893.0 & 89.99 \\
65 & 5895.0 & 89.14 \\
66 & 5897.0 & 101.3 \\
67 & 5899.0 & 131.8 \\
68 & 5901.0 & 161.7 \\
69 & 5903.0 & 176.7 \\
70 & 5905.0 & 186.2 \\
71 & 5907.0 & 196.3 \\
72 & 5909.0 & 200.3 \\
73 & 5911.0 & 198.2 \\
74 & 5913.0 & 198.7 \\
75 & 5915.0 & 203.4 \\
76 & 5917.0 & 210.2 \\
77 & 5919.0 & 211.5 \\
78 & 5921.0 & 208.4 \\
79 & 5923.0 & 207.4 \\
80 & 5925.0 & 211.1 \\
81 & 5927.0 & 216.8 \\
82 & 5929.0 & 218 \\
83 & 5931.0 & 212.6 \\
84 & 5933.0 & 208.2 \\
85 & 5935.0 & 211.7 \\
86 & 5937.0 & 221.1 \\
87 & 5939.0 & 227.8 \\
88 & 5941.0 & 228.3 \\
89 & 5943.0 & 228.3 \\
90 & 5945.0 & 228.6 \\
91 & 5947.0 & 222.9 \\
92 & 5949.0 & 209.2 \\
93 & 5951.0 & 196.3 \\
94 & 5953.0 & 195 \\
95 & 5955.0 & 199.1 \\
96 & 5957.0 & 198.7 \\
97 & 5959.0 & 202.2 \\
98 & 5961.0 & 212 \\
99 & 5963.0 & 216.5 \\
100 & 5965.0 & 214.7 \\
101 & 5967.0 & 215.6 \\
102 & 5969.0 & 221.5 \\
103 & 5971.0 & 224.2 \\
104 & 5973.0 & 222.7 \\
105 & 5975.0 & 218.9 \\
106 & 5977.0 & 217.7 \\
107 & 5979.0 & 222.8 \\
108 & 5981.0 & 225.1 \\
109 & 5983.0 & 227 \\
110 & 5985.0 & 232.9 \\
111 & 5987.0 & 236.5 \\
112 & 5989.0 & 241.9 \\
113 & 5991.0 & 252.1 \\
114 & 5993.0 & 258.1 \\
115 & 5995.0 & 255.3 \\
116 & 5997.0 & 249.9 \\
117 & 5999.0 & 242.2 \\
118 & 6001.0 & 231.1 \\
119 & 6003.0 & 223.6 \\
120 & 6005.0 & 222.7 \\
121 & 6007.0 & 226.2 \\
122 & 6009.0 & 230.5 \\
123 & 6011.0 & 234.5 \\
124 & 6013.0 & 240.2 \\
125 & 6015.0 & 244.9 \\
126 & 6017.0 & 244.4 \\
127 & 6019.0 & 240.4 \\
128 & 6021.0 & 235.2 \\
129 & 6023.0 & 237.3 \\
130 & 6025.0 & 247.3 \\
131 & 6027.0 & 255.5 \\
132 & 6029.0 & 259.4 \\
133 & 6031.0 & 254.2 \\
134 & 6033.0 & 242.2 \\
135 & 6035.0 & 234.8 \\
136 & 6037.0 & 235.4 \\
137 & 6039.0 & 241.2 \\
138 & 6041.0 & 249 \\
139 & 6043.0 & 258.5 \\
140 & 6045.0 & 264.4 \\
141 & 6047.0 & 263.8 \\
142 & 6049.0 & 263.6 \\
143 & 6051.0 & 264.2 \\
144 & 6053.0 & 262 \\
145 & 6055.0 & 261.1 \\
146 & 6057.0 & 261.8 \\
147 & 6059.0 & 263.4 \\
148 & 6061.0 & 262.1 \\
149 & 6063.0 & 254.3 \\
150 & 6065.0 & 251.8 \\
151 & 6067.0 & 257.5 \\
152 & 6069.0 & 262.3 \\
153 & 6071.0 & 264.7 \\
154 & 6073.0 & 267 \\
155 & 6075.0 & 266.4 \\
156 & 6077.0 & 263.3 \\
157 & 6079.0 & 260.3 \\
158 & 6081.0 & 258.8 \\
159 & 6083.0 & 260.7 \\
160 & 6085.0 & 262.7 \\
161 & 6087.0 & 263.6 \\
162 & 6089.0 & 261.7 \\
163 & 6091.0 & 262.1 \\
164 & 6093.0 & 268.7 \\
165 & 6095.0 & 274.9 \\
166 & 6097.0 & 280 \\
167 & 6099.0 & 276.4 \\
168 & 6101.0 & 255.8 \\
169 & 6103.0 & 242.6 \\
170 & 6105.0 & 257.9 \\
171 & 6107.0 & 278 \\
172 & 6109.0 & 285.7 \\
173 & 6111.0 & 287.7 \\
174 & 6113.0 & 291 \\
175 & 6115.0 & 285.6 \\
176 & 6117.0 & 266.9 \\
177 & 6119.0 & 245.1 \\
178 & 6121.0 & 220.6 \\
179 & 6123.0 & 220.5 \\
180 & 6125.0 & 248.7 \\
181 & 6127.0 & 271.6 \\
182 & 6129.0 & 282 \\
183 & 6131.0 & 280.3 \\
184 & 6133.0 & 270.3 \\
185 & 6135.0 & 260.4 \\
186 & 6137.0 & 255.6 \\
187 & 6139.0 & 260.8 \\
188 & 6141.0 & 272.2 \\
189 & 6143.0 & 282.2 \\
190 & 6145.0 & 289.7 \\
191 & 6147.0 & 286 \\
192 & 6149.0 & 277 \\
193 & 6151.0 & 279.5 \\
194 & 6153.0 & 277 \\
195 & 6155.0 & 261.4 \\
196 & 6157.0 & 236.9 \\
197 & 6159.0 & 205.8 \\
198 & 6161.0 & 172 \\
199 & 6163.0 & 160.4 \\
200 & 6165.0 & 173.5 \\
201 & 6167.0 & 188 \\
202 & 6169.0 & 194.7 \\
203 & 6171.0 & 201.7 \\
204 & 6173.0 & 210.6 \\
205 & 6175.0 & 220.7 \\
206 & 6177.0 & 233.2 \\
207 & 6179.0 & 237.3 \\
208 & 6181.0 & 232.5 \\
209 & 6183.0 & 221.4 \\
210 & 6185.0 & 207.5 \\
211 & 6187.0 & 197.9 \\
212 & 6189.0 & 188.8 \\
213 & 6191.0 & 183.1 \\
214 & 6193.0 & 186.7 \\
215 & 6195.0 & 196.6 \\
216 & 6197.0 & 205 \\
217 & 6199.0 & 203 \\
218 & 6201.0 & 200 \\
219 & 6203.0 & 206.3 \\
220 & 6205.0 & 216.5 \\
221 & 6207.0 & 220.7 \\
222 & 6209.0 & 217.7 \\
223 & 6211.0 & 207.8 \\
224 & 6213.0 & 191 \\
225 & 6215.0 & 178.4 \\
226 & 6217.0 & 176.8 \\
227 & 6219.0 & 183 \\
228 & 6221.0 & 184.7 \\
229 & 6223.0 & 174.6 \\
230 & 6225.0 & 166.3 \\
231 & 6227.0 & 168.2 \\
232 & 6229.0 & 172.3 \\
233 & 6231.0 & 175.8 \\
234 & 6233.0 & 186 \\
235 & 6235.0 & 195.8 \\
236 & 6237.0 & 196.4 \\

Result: 0.19 mag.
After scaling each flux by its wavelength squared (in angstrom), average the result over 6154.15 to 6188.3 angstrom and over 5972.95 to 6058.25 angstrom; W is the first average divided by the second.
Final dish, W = 0.90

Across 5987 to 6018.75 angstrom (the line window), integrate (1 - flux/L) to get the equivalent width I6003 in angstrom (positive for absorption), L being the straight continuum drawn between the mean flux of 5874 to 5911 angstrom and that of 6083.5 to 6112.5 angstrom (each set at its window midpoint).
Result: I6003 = -3.3 angstrom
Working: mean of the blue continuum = 157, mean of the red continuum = 269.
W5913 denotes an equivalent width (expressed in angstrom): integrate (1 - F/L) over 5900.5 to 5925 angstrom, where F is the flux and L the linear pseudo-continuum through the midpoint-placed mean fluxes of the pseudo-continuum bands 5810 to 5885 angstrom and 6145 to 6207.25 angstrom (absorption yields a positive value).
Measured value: 3.19 angstrom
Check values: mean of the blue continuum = 230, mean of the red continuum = 217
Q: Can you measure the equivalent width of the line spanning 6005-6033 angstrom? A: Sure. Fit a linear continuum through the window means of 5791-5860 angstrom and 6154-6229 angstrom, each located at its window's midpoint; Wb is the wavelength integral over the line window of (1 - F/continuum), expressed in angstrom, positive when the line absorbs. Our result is -2.45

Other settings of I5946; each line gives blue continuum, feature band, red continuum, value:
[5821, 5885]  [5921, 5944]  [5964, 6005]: 0.060 mag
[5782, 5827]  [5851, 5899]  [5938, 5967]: 0.299 mag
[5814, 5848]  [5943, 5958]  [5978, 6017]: 0.155 mag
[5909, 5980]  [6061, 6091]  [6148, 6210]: -0.220 mag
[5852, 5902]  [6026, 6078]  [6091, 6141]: -0.068 mag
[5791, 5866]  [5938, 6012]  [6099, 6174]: 0.103 mag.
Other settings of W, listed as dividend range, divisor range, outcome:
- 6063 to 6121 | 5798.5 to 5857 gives 1.17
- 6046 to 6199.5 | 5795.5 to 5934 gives 1.27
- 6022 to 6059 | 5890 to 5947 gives 1.40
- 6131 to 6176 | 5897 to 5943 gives 1.29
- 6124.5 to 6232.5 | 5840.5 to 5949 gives 1.22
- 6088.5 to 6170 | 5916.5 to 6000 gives 1.22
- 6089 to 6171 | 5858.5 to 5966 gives 1.41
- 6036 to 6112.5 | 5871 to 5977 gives 1.43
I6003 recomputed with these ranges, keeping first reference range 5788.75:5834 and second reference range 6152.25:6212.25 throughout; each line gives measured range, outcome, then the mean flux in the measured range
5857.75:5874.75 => 2.5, 211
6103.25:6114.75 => -3.2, 278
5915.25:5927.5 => 1.6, 210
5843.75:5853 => 0.6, 233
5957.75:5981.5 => 1.8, 217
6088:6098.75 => -2.5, 270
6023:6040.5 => -1.4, 246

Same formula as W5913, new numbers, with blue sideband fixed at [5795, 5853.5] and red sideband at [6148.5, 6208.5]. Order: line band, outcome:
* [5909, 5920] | 1.7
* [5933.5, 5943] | 0.6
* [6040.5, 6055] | -2.2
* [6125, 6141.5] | -3.8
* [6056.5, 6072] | -2.4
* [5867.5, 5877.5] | 1.5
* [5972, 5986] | 0.6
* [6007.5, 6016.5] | -0.3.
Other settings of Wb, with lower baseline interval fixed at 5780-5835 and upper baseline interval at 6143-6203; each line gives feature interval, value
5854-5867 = 1.7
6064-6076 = -1.7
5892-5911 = 7.3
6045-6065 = -2.7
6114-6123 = -1.1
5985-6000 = -0.7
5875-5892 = 5.9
